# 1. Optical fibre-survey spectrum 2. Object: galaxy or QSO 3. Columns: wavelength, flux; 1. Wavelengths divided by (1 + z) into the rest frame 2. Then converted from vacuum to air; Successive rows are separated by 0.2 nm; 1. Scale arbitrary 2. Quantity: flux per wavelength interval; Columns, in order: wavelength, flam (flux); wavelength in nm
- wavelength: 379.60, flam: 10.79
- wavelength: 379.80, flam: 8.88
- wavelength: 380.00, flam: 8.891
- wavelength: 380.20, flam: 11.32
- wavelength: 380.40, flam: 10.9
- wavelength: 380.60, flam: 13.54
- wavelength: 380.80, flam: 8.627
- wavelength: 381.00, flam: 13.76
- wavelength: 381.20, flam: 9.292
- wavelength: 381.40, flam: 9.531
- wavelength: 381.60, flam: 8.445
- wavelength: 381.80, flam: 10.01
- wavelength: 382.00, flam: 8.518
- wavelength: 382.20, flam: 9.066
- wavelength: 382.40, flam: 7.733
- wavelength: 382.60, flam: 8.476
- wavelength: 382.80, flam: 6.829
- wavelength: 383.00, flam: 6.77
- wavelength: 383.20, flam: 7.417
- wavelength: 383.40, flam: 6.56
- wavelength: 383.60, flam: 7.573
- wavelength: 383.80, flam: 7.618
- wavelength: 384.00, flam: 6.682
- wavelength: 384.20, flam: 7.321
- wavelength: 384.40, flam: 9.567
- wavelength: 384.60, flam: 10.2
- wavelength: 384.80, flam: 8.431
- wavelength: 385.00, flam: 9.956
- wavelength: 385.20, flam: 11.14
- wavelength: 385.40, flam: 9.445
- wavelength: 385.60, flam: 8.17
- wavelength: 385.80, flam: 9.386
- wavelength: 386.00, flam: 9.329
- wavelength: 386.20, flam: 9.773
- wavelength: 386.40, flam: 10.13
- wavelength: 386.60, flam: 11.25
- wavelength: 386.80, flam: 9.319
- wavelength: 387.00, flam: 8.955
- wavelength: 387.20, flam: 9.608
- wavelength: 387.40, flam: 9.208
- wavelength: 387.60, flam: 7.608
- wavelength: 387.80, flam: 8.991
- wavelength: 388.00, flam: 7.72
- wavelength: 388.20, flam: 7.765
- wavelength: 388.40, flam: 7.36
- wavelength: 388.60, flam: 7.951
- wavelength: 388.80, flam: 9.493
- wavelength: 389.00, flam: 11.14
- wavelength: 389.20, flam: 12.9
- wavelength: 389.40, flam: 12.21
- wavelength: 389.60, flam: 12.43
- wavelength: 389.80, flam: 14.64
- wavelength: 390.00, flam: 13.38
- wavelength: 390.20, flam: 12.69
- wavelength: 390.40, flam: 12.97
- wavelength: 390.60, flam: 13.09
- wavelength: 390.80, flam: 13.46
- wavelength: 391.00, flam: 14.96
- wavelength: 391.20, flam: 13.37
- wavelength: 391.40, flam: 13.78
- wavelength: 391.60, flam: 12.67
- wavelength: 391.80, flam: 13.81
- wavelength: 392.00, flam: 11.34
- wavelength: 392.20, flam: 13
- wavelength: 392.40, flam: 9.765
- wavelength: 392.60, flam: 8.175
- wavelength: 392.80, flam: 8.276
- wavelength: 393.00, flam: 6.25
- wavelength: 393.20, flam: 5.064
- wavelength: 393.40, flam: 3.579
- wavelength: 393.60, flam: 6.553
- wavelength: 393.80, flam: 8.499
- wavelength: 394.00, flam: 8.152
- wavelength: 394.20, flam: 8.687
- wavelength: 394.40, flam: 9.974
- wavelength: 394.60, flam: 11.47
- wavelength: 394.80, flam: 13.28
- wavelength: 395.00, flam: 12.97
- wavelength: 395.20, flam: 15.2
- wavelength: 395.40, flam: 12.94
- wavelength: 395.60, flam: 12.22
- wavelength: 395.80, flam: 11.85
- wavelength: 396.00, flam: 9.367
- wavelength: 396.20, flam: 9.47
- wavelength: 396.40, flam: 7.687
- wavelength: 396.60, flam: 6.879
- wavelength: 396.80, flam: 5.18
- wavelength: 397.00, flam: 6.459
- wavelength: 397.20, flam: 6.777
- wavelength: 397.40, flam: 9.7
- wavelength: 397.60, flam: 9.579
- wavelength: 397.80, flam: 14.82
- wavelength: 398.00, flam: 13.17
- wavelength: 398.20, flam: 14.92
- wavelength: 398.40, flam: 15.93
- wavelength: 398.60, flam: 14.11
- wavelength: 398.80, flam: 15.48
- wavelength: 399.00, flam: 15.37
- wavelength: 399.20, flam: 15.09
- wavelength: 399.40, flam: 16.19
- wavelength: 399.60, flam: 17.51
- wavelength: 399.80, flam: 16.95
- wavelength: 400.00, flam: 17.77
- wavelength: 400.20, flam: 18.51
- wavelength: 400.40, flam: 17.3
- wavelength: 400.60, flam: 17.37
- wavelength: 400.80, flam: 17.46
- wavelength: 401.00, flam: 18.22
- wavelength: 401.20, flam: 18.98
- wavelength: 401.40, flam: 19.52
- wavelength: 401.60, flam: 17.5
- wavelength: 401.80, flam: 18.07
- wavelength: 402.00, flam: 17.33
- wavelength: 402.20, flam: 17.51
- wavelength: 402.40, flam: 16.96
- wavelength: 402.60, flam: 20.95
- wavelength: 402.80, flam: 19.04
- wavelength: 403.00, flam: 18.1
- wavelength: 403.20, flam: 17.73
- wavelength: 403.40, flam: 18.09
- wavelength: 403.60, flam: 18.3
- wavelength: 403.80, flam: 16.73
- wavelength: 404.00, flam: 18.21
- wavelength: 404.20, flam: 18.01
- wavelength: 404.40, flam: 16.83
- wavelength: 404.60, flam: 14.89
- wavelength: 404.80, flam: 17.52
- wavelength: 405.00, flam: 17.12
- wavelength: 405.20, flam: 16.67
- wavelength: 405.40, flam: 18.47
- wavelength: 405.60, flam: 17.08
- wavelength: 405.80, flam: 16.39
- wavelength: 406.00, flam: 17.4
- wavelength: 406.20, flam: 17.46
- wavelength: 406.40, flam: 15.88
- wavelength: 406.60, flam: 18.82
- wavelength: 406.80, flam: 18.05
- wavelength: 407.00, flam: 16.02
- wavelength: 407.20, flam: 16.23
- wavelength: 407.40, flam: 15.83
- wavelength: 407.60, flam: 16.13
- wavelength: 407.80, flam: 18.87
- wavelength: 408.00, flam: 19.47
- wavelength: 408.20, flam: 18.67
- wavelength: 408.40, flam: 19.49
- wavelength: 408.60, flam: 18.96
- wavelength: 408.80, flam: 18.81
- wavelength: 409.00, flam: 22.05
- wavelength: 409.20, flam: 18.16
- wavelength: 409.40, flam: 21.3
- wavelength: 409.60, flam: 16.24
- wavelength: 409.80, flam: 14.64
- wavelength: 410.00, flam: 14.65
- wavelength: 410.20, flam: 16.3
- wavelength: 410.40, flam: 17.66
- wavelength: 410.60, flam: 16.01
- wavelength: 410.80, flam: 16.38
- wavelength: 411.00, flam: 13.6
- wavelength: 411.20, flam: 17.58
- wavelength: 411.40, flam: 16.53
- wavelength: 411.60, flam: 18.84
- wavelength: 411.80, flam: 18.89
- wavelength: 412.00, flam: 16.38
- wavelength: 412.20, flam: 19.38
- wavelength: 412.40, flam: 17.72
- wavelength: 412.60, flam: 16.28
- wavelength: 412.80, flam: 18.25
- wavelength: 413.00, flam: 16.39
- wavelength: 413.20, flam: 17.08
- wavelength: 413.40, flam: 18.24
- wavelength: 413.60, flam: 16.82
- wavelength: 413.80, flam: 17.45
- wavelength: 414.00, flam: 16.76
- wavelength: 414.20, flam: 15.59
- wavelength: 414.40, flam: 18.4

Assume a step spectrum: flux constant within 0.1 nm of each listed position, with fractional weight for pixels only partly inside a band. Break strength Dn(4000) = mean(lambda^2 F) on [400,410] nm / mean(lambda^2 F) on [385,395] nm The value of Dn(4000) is 1.87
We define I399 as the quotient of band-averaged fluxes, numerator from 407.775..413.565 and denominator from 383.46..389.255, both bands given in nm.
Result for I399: 1.9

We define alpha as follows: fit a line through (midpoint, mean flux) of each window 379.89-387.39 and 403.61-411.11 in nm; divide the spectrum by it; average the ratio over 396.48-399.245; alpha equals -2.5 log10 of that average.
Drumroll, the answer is 0.22 mag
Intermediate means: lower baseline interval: 9.18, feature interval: 11.6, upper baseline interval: 17.3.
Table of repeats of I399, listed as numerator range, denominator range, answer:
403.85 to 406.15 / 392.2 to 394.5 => 2.20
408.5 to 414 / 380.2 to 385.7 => 1.94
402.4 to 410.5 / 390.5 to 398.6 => 1.67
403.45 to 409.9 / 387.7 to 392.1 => 1.50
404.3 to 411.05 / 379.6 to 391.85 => 1.73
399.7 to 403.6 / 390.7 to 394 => 1.79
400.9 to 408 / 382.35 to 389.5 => 1.98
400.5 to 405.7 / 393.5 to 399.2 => 1.61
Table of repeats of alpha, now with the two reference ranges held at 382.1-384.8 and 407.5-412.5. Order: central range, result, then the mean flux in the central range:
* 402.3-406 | -0.138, 17.6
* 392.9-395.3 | 0.286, 9.14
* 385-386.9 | -0.118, 9.78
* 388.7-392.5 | -0.206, 12.7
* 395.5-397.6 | 0.421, 8.61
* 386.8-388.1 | 0.072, 8.73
